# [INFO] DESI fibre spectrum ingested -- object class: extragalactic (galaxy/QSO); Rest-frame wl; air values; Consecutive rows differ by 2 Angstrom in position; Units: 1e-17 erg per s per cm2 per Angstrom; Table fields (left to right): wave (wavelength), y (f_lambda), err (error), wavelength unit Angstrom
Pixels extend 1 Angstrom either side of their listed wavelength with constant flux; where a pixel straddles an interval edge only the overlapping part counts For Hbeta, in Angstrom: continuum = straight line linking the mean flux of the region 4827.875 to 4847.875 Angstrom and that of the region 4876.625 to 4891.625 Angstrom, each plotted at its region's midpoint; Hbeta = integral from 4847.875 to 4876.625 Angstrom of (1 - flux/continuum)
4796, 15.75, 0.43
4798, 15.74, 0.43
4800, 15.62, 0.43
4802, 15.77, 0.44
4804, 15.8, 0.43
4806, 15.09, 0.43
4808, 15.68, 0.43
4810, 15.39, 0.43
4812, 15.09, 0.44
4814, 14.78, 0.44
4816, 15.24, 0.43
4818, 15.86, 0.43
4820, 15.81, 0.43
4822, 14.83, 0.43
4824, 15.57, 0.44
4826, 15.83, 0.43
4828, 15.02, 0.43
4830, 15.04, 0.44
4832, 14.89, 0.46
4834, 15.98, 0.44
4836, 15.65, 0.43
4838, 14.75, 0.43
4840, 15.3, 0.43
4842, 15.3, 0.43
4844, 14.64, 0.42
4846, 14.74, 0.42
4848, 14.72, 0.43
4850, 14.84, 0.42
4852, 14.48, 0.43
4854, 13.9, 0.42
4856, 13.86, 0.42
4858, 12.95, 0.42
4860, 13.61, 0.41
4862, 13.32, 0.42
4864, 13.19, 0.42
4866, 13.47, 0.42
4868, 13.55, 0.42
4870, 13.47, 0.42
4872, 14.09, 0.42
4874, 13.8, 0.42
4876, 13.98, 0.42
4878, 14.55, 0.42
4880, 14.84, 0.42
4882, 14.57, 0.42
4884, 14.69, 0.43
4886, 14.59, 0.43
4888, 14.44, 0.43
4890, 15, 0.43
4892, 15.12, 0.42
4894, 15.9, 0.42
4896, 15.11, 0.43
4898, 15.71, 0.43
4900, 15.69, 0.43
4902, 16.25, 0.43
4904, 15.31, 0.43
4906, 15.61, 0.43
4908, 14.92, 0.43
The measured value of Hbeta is 2.1 Angstrom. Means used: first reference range 15.1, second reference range 14.7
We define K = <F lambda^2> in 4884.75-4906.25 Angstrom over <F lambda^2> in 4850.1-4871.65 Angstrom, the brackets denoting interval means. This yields 1.14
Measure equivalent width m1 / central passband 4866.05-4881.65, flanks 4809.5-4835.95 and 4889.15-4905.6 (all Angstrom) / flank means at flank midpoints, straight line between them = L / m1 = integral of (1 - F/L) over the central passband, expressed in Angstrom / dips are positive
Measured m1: 1.4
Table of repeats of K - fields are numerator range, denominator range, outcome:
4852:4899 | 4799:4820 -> 0.95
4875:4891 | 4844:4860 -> 1.04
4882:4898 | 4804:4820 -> 1.01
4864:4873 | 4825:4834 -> 0.90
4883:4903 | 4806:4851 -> 1.03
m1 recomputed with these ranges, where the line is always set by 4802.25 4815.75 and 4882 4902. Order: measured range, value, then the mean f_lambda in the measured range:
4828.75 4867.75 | 2.1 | 14.4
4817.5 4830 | -0.1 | 15.4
